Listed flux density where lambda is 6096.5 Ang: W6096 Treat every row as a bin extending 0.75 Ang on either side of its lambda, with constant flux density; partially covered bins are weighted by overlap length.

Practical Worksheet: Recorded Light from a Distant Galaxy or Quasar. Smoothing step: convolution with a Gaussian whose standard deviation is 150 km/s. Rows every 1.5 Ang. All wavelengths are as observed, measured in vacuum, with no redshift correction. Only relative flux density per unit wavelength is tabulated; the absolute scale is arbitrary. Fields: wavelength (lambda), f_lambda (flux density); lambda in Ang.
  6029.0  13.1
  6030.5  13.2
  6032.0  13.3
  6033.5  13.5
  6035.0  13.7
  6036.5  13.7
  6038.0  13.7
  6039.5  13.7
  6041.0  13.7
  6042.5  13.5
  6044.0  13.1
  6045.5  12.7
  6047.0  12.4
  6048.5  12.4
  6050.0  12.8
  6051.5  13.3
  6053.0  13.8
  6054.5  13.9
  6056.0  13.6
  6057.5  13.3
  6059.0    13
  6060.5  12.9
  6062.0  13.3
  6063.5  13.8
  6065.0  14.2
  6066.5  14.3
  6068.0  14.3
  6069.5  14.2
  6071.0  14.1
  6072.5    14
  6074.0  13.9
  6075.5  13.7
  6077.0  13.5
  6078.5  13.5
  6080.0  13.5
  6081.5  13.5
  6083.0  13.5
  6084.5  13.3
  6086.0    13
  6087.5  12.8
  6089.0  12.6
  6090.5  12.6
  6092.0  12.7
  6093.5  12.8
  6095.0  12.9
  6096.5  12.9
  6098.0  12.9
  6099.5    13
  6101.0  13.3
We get 12.9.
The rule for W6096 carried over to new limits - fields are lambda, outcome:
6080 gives 13.5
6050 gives 12.8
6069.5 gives 14.2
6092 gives 12.7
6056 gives 13.6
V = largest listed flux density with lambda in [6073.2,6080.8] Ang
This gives 13.9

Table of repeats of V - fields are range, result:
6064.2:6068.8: 14.3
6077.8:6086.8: 13.5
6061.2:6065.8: 14.2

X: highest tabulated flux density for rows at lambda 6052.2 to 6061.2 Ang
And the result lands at 13.9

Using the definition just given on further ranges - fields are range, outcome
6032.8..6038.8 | 13.7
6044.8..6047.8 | 12.7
